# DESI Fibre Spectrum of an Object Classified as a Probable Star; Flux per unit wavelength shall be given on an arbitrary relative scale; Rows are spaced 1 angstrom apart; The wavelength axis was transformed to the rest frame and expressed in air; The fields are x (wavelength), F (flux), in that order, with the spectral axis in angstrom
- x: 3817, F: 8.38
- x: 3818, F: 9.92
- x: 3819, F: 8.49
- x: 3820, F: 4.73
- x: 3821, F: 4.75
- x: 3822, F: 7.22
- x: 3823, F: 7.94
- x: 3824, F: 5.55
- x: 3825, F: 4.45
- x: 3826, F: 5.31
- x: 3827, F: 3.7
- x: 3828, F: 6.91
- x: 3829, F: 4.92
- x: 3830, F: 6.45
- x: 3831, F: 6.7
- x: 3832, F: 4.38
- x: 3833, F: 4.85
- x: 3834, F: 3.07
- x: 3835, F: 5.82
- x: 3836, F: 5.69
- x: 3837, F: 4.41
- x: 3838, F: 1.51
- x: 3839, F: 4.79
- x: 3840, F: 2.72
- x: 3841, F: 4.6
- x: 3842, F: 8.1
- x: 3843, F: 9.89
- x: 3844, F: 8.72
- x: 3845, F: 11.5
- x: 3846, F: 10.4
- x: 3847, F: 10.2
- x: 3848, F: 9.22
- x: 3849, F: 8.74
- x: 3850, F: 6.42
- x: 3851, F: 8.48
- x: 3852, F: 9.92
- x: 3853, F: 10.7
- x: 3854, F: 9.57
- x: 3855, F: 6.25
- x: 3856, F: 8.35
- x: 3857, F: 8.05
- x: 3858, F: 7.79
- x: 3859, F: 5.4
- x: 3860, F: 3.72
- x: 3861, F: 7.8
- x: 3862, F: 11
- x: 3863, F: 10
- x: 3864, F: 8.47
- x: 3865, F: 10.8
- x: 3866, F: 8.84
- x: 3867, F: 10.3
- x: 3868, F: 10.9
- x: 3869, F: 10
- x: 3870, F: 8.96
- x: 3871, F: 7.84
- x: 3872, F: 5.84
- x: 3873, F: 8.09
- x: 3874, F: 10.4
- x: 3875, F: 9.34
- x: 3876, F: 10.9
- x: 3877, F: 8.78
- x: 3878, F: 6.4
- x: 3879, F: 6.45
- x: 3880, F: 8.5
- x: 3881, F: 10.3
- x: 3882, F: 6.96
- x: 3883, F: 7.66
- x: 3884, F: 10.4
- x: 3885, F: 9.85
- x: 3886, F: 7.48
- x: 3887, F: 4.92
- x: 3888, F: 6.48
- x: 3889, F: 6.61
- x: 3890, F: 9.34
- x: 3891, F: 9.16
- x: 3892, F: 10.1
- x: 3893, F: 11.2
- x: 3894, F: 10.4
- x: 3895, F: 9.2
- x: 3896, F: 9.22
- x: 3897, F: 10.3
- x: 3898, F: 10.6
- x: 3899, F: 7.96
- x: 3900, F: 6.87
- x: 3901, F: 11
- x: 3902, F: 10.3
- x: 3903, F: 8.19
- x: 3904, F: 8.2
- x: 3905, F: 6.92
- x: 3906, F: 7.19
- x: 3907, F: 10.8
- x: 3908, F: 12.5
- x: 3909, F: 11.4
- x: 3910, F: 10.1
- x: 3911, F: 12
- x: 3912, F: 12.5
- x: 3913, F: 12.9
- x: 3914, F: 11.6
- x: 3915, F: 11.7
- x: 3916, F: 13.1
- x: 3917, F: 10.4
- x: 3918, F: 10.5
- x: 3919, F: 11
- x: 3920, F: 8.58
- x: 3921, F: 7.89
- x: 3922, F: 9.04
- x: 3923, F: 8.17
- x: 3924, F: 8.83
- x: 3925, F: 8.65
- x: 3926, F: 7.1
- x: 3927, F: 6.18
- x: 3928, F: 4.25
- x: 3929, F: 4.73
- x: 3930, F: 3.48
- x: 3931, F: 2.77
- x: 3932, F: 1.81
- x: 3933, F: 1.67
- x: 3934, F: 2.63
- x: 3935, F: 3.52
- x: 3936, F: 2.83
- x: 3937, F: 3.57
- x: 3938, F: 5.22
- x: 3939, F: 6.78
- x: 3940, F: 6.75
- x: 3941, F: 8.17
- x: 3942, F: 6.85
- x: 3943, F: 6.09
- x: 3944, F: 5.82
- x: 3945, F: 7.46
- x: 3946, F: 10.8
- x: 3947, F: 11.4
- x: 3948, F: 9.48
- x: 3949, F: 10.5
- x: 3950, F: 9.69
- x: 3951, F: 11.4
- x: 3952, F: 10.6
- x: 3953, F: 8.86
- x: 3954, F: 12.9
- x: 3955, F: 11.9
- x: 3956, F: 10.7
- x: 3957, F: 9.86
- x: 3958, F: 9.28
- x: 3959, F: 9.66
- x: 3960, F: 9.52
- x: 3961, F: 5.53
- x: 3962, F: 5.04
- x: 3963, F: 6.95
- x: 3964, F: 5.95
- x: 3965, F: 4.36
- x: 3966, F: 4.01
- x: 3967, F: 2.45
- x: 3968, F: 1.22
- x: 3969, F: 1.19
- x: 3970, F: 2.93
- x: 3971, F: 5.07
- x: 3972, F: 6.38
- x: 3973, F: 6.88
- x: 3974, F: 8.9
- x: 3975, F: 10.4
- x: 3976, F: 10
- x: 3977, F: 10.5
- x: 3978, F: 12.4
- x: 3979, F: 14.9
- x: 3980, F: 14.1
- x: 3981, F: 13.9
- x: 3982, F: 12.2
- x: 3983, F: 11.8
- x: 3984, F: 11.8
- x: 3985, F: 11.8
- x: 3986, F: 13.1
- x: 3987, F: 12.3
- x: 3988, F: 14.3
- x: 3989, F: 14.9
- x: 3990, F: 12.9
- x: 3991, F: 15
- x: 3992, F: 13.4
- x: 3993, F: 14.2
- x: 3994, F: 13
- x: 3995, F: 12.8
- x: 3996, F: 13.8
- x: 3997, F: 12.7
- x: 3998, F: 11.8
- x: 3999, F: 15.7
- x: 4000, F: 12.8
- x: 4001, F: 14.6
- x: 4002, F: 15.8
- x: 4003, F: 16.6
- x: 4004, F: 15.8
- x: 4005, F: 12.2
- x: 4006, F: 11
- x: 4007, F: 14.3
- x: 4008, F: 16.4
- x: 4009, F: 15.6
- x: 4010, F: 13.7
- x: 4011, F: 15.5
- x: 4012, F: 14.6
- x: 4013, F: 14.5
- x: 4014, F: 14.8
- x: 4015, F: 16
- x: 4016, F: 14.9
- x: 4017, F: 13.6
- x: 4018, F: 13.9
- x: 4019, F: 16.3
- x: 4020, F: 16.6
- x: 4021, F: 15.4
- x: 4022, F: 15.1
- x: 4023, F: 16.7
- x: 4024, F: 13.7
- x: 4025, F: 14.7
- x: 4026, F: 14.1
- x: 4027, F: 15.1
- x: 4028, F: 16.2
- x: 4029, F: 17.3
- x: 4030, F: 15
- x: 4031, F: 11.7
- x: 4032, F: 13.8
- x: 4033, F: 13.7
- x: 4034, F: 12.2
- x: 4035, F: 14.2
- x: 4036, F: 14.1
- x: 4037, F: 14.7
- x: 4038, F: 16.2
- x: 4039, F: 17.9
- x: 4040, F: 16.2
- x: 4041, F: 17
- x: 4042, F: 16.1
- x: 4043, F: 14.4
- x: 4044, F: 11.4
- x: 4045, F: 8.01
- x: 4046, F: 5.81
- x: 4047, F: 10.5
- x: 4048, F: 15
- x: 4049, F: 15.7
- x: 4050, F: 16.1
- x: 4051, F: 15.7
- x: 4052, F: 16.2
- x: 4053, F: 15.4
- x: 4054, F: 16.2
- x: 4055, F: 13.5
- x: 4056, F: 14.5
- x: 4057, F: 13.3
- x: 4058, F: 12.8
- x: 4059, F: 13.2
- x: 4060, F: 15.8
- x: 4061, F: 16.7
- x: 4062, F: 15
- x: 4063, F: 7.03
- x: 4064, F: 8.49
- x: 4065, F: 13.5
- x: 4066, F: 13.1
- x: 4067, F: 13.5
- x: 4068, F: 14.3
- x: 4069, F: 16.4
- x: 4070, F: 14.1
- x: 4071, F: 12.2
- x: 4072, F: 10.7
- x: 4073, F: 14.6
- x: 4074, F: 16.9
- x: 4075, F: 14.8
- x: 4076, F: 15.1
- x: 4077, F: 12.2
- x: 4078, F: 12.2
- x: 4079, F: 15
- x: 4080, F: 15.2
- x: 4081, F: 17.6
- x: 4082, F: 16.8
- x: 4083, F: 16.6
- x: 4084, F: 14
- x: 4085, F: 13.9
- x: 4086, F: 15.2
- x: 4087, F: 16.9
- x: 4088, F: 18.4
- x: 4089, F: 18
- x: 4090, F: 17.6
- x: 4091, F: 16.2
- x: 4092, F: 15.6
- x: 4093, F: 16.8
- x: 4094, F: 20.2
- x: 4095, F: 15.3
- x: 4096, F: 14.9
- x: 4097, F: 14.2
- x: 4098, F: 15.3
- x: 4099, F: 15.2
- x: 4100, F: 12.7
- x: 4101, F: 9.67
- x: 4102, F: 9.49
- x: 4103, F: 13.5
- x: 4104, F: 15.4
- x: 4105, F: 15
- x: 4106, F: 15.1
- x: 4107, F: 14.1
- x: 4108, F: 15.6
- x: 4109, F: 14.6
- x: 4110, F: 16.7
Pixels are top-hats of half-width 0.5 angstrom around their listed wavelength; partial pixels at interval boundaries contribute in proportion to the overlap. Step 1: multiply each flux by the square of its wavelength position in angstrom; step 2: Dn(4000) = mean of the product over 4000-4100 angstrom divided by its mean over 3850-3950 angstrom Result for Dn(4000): 1.89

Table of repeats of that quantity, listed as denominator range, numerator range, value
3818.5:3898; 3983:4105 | 2.04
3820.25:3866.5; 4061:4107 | 2.33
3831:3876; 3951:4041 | 1.70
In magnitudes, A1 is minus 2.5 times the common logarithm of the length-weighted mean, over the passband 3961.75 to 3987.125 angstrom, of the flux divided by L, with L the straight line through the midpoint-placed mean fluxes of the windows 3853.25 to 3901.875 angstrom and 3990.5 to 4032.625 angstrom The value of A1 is 0.47 mag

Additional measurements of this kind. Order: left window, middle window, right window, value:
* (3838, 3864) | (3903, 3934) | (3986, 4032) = 0.25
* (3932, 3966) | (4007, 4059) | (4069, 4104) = -0.21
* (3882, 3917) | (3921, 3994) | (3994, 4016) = 0.43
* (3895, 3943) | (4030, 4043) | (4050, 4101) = -0.13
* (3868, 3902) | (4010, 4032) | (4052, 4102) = -0.16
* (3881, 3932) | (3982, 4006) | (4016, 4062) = -0.08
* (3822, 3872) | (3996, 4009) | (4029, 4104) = -0.15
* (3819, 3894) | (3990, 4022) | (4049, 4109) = -0.17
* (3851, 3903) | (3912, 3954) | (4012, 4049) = 0.35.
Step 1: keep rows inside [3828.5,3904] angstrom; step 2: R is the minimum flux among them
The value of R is 1.51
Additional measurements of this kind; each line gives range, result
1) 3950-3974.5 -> 1.19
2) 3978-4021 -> 11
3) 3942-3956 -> 5.82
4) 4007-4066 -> 5.81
